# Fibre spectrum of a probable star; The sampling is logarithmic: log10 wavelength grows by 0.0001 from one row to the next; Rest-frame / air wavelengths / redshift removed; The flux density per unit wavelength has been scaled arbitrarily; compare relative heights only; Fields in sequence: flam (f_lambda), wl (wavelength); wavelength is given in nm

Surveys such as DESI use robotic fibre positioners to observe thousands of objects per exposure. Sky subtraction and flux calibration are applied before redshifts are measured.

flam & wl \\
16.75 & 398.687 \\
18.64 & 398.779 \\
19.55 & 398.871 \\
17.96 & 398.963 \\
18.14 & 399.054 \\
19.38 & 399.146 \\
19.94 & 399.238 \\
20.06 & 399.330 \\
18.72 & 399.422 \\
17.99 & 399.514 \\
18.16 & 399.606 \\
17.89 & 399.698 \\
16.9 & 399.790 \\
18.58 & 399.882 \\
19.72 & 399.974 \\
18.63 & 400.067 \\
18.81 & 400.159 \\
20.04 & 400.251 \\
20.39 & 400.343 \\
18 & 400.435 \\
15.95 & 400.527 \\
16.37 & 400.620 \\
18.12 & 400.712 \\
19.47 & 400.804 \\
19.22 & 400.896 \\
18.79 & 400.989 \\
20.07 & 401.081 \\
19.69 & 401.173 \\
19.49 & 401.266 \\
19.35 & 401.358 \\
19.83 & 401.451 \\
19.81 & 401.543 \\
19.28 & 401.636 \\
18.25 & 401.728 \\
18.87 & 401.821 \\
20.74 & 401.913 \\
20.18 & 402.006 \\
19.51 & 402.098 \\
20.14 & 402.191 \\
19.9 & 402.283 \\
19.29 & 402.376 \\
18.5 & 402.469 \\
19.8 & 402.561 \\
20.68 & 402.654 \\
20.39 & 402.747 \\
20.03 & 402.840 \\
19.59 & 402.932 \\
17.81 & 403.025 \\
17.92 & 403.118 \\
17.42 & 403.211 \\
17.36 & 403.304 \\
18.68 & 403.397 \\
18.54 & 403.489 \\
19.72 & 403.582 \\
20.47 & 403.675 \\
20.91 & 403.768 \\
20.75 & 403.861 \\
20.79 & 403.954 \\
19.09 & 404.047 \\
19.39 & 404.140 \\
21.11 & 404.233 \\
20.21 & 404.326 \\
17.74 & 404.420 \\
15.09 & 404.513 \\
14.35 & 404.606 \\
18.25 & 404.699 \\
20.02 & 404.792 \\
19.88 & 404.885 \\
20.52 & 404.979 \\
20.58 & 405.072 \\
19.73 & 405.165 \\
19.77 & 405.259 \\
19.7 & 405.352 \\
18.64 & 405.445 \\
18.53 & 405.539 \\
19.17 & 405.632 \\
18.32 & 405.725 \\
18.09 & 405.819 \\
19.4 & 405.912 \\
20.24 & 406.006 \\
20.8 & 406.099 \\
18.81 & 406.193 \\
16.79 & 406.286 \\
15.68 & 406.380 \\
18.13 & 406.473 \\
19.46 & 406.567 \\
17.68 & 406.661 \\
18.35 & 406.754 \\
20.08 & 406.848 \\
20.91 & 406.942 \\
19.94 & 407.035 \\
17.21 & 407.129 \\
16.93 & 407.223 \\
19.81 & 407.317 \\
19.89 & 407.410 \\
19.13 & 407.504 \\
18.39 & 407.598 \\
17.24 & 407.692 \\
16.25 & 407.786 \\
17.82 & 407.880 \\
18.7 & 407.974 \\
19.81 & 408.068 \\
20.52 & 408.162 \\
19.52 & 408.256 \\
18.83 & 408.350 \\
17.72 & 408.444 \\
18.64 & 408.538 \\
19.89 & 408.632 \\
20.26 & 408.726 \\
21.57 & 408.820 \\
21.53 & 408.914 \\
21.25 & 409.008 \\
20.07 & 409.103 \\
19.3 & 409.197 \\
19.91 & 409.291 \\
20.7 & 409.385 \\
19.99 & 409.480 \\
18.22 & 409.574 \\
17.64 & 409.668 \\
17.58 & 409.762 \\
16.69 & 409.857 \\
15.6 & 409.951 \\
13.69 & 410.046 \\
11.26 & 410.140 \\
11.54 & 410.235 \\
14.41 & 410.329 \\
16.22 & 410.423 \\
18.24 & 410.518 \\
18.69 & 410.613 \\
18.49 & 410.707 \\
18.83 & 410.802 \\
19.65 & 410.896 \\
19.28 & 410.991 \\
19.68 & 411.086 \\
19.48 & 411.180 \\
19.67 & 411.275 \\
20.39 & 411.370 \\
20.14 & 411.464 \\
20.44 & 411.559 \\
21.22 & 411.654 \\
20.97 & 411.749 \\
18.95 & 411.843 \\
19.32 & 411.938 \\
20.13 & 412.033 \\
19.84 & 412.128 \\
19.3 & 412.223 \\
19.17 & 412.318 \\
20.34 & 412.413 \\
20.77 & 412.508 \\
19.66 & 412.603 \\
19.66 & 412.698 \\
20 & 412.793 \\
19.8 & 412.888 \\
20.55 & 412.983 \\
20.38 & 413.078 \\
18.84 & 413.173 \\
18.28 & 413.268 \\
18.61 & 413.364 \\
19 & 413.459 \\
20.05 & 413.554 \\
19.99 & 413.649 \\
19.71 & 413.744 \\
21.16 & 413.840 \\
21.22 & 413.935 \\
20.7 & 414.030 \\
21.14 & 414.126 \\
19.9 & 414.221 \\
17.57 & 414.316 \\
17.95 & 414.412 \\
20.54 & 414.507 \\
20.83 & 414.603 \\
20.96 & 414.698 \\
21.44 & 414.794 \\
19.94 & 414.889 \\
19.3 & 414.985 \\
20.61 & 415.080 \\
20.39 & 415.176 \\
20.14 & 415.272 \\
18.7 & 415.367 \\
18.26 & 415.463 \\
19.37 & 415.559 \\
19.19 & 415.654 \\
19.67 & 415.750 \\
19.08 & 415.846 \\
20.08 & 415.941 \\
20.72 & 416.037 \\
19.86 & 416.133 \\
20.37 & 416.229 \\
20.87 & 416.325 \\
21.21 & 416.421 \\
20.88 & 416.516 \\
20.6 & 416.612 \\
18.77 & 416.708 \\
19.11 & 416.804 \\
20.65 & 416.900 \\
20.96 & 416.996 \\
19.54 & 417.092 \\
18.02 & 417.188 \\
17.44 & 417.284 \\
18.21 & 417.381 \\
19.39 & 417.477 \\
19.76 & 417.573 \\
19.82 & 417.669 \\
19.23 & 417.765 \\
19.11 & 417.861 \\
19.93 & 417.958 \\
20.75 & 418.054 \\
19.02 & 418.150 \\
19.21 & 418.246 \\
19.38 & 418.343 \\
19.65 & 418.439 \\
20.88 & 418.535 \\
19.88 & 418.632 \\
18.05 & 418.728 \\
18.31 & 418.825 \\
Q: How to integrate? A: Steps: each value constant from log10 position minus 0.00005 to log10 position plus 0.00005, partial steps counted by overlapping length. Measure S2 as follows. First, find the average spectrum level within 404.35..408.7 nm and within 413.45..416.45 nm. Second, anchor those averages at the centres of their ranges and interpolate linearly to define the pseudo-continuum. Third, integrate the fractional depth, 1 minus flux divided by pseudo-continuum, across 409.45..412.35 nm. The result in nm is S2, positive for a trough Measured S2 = 0.18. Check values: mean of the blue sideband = 18.7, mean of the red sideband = 20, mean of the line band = 18.2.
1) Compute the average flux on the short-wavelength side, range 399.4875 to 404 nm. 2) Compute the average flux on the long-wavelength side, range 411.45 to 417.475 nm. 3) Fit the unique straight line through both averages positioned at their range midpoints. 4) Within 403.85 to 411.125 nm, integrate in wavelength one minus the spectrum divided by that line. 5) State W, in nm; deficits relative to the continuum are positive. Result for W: 0.31 nm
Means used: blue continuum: 19.1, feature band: 18.6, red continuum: 19.8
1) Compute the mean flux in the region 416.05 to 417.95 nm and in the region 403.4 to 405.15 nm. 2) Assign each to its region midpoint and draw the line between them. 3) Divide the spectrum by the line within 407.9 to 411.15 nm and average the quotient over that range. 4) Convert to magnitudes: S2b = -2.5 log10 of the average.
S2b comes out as 0.064 mag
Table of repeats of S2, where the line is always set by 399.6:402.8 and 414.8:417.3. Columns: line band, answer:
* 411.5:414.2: -0.04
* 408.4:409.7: -0.02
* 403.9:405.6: 0.02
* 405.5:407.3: 0.06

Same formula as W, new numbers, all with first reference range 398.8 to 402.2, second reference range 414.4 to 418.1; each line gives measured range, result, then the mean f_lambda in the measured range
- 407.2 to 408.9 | 0.030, 19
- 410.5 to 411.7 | -0.004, 19.6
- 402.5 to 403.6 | 0.007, 19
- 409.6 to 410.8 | 0.215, 16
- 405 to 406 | -0.002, 19.3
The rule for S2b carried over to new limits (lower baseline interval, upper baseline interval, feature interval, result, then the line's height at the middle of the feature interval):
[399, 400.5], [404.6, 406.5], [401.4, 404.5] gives -0.03 mag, 18.9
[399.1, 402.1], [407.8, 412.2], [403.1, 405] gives 0.00 mag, 18.9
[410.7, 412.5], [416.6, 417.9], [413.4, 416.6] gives -0.03 mag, 19.5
